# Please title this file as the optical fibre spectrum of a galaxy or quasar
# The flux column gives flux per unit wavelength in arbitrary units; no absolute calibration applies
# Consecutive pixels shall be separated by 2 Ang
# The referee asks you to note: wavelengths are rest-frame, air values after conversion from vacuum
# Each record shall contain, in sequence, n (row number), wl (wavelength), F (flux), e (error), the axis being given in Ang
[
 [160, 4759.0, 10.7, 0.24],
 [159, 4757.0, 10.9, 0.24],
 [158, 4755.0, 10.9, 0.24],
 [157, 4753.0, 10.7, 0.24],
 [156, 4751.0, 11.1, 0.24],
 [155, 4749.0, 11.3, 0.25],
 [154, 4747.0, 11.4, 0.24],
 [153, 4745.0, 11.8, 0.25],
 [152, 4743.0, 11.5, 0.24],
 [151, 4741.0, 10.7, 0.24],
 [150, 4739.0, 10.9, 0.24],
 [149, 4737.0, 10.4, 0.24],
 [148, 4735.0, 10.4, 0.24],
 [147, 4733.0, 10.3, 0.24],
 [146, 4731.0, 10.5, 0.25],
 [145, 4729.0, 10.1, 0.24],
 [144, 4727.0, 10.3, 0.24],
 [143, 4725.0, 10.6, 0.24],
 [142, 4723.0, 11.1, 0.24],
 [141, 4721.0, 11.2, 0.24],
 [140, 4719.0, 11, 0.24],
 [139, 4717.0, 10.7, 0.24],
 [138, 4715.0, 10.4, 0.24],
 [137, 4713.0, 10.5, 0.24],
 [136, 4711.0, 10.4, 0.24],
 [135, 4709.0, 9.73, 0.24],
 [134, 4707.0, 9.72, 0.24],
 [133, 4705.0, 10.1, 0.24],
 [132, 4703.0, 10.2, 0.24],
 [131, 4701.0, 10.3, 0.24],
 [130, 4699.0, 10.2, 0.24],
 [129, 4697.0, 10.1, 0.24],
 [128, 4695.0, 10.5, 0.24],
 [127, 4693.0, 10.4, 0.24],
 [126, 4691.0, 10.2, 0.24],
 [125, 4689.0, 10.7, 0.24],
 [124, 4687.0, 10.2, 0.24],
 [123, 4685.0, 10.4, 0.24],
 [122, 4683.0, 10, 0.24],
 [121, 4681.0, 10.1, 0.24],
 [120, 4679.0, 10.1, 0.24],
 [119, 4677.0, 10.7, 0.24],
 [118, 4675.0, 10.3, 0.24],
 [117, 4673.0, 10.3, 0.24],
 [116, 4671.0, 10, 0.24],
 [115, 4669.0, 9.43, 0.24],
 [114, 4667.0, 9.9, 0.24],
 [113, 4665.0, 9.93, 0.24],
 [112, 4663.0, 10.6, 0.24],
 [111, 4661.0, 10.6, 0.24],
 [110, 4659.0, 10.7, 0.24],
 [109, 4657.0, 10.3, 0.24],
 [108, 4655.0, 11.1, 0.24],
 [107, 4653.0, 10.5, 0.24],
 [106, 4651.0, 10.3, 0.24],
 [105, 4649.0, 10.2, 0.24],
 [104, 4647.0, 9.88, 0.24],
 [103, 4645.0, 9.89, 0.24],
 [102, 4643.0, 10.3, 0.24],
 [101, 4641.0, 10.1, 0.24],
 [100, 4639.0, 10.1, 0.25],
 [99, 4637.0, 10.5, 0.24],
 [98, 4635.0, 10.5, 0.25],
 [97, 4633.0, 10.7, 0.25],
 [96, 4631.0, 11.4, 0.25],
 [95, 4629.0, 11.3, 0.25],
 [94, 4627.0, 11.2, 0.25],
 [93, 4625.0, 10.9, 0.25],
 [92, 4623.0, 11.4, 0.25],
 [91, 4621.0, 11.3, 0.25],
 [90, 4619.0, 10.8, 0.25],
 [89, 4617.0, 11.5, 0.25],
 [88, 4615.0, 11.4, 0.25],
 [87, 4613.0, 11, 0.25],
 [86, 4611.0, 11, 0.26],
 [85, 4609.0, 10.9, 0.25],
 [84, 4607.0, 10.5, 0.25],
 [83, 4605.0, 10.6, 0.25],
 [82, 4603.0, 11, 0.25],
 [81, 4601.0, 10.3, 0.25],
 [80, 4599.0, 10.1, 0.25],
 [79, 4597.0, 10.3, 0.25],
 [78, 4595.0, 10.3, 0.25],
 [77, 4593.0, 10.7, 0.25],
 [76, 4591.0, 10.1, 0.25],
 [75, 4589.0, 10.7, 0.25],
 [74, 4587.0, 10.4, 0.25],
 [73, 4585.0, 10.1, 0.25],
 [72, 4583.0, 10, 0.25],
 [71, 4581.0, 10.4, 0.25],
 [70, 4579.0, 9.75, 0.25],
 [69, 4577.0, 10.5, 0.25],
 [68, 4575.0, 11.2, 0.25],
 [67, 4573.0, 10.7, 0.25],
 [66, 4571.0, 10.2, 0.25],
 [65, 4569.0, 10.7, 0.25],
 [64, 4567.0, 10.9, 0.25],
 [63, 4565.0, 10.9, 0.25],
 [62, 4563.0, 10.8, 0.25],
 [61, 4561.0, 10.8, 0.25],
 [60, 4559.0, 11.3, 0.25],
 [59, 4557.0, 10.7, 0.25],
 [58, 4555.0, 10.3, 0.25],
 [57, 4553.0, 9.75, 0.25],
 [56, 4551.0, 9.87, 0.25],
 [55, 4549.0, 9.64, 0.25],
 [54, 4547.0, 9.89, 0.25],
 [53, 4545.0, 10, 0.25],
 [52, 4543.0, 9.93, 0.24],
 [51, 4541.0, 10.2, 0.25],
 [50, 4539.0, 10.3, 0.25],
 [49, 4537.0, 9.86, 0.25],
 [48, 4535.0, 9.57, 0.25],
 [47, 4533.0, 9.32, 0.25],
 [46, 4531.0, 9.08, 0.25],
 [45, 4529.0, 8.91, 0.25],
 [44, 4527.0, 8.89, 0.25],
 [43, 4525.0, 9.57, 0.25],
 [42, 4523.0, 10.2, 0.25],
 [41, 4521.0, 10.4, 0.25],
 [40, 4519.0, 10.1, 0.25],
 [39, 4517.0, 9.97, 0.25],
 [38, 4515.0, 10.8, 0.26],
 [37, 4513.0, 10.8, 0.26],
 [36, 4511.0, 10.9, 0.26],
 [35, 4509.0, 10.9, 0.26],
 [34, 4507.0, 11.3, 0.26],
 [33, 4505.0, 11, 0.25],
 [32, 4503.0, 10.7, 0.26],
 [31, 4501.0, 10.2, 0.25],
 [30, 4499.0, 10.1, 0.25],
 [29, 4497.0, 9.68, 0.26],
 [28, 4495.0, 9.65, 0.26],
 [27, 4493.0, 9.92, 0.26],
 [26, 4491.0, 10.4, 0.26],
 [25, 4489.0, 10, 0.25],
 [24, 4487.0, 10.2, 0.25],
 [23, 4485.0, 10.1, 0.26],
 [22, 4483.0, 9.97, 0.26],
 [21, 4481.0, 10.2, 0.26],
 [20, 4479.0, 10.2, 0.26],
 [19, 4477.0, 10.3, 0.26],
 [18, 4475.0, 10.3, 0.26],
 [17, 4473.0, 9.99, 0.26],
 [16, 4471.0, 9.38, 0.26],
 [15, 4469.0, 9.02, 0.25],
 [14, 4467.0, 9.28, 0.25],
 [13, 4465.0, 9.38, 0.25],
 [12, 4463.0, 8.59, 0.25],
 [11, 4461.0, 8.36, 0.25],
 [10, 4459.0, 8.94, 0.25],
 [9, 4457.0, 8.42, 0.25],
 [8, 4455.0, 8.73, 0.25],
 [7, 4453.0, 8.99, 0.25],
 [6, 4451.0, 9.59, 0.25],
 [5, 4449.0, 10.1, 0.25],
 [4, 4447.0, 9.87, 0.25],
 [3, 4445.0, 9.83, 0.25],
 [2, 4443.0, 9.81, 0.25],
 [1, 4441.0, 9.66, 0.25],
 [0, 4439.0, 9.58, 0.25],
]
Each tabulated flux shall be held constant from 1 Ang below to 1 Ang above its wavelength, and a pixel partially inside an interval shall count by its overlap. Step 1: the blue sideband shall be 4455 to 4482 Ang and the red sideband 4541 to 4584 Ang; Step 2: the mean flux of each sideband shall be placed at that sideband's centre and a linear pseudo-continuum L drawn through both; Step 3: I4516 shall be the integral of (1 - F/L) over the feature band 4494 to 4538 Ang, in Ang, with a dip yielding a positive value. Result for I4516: -0.9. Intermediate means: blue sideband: 9.39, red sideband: 10.4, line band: 10.1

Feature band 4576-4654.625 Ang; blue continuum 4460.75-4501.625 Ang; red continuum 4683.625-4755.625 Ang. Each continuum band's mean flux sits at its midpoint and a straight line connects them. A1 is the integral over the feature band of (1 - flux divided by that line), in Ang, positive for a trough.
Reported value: -2.7 Ang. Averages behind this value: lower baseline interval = 9.79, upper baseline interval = 10.6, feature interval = 10.6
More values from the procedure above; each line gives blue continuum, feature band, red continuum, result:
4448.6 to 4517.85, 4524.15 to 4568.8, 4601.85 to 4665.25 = 0.89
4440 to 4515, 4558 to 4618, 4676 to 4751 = -2.70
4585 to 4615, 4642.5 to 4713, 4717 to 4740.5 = 2.43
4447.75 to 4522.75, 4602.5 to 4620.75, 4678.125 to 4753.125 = -1.29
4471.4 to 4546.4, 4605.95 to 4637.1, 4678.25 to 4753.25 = -2.10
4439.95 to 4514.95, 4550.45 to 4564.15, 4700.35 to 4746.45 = -0.58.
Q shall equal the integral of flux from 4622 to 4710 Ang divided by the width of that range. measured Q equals 10.4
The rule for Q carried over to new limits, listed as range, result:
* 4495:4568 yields 10.2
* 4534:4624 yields 10.5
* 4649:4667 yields 10.5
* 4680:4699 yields 10.3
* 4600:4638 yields 11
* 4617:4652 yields 10.7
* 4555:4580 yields 10.7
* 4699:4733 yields 10.4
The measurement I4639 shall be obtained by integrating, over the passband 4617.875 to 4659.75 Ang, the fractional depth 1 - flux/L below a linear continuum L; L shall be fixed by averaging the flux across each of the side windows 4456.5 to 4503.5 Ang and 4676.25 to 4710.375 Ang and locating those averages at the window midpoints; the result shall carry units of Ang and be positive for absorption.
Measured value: -2.3 Ang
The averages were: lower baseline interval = 9.72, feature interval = 10.6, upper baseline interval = 10.2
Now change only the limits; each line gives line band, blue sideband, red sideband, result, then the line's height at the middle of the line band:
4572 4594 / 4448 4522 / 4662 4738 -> -0.7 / 10.1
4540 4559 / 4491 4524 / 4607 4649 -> 0.8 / 10.5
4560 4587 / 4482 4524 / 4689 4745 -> -0.4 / 10.4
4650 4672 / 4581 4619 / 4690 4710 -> 0.0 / 10.3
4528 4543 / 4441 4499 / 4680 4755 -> 0.4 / 9.87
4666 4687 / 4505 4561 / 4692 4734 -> 0.4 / 10.3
